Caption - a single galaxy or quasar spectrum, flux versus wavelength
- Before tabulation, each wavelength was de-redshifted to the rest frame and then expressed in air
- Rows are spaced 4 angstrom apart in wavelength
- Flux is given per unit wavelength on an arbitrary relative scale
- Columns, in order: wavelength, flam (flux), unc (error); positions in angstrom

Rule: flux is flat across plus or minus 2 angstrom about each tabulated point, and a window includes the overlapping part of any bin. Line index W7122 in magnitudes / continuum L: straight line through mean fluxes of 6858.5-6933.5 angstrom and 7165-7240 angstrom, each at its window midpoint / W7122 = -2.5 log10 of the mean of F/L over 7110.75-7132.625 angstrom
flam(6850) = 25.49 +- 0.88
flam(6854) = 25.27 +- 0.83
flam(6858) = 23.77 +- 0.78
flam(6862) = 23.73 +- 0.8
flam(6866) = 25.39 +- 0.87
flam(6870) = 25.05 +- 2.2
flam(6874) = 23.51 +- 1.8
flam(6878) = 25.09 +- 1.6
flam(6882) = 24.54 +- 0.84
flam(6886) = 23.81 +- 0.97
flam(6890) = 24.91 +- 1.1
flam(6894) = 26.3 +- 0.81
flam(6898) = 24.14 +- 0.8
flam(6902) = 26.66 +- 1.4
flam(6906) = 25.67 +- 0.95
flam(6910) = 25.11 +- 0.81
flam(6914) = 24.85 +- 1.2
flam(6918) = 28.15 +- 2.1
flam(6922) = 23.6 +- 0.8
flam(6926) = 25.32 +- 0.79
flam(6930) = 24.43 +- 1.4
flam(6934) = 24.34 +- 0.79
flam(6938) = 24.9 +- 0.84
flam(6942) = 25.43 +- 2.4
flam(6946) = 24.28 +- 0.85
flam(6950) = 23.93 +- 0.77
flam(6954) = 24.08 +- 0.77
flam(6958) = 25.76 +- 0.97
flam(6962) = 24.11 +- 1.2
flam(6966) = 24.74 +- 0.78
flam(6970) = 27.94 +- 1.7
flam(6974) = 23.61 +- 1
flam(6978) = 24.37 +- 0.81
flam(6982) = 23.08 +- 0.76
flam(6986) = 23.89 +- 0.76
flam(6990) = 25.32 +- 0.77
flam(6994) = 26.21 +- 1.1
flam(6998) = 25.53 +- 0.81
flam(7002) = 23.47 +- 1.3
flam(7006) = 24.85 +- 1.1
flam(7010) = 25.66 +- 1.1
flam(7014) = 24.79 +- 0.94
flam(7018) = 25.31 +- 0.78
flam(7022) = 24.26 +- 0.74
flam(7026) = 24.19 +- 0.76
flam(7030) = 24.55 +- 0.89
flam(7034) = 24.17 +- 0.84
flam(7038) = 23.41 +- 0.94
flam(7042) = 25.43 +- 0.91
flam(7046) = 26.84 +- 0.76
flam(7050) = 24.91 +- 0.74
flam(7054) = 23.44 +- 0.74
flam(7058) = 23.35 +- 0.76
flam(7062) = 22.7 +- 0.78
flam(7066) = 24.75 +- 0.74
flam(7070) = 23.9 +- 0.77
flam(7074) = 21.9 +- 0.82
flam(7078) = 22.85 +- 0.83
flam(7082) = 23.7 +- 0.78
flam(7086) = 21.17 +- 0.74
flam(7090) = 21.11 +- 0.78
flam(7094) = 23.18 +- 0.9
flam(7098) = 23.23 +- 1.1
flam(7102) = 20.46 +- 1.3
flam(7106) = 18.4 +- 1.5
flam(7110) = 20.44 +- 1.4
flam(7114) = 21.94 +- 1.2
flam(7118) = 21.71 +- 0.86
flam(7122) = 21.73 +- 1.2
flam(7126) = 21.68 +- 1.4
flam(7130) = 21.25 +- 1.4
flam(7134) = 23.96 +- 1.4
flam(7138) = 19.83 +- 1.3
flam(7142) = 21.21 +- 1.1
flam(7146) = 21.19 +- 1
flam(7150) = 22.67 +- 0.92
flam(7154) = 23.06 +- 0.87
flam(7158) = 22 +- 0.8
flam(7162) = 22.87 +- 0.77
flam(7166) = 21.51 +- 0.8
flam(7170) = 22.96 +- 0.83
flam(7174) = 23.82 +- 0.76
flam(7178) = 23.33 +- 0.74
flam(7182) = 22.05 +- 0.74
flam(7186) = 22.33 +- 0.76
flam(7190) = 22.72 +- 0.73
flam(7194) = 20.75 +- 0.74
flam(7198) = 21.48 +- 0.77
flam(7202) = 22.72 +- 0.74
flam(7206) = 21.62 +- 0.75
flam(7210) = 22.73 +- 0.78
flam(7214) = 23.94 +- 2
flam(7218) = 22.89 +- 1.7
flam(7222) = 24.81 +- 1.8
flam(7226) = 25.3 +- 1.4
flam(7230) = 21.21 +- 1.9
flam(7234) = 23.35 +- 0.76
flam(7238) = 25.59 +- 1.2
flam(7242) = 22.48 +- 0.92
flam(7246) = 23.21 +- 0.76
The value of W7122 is 0.09 mag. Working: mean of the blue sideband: 25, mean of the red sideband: 22.9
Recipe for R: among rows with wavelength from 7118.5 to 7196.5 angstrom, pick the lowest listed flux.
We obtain 19.83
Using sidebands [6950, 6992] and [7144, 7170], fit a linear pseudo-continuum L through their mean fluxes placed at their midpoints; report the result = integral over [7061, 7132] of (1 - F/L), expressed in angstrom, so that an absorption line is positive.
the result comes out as 3.3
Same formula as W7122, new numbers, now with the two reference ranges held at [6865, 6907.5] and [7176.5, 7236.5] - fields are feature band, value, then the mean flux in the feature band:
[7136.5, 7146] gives 0.12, 20.7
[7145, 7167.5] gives 0.04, 22.3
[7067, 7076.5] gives 0.03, 23.1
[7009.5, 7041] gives -0.02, 24.5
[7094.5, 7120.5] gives 0.11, 21.2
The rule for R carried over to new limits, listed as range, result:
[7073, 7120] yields 18.4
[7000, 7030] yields 23.47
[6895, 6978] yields 23.6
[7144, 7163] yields 21.19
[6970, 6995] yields 23.08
